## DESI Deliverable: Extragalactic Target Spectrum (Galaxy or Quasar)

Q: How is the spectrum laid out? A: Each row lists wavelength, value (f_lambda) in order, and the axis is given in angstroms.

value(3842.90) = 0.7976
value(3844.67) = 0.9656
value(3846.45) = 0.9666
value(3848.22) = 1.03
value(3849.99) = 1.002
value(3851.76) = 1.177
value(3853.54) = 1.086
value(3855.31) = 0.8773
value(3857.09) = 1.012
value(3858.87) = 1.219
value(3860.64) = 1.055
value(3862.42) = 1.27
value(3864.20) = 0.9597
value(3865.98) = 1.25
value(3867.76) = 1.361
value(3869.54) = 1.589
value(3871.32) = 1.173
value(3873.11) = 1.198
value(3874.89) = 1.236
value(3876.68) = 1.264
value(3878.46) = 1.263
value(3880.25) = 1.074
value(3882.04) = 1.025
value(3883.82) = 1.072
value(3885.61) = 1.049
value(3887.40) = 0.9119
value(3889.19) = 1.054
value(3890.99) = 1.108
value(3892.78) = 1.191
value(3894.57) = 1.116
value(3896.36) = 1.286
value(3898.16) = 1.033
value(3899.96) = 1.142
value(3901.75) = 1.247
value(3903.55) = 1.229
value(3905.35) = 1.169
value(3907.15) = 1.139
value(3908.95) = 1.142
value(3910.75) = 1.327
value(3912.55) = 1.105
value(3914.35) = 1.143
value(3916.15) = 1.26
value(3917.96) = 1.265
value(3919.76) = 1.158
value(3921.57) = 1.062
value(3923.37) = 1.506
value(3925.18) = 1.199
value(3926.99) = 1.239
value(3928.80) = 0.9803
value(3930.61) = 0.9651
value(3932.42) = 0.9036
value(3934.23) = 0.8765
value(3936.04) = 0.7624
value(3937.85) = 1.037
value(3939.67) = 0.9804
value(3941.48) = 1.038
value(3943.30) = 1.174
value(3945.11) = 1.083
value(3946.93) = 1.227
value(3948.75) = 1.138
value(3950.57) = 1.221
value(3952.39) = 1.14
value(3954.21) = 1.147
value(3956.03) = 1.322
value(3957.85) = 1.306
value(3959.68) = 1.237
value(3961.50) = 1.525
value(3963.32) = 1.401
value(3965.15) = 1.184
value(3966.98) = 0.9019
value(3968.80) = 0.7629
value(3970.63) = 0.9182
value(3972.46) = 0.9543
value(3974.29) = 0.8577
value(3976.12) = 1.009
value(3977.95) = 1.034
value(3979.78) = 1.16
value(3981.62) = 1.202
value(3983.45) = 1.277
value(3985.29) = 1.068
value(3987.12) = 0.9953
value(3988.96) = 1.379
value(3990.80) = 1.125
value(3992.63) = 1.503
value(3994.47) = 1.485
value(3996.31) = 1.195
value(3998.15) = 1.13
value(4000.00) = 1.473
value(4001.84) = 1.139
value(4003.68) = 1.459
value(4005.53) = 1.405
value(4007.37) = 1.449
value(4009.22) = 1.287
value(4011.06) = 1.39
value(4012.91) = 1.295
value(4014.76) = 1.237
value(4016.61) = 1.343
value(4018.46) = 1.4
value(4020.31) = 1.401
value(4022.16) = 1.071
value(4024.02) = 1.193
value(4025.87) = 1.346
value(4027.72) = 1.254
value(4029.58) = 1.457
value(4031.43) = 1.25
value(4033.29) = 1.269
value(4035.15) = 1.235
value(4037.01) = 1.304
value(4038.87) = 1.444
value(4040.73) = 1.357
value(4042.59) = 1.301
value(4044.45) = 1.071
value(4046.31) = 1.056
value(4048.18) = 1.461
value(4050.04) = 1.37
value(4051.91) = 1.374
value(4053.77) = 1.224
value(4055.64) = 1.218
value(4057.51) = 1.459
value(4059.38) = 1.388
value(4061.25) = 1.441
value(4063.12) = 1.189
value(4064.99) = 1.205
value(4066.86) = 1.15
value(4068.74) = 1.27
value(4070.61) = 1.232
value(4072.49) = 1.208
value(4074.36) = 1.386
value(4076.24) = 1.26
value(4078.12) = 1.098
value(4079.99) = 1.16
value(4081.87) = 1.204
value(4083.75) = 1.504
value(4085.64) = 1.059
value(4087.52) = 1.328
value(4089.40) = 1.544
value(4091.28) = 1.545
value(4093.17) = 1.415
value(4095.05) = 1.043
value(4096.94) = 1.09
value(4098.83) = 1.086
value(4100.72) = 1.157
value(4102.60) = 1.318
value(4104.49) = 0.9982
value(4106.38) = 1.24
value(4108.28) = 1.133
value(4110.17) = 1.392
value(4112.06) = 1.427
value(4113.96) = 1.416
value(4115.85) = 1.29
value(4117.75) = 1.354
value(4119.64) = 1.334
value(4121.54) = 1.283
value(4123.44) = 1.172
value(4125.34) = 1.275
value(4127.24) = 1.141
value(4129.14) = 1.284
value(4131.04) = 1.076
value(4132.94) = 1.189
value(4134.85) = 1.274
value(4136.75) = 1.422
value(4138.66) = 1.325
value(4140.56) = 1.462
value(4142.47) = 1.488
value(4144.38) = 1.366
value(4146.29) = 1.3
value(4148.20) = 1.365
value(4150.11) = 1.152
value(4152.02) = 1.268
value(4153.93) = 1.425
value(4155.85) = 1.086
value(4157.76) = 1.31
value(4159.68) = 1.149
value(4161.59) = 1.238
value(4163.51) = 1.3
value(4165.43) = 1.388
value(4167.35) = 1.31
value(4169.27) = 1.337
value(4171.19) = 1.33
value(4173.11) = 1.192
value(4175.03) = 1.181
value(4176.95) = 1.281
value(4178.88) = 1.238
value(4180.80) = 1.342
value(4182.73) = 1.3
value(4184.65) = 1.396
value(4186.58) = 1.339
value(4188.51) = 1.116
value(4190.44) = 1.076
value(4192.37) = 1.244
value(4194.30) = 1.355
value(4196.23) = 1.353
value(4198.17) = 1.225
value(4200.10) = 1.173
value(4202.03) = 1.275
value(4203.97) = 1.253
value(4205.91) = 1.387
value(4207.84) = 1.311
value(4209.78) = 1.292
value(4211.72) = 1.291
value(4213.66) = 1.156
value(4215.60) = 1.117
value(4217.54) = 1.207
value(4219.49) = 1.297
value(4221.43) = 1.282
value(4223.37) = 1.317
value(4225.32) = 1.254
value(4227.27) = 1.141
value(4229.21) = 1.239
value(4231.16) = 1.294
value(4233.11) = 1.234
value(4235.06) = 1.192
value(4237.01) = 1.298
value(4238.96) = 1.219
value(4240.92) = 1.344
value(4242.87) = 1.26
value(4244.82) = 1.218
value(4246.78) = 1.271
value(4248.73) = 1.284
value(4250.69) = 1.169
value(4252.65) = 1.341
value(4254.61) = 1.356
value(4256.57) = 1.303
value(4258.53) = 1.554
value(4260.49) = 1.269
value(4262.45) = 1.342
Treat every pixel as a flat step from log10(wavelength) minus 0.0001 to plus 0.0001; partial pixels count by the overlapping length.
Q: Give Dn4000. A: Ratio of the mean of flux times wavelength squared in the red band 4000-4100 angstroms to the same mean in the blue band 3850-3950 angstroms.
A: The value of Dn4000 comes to 1.23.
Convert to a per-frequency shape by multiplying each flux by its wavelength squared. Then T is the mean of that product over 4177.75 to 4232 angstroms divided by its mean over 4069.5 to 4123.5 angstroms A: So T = 1.0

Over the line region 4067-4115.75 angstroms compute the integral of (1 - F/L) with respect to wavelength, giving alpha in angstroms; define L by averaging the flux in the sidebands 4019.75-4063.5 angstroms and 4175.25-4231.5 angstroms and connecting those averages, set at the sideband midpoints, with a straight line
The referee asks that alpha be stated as 1.0 angstroms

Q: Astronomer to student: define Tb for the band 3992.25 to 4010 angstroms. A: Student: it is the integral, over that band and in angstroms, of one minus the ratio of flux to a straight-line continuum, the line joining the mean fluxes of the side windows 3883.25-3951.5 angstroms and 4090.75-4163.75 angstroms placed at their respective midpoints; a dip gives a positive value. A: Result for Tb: -2.5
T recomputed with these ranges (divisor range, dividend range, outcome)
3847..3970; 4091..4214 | 1.26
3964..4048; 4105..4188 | 1.13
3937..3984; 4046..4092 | 1.22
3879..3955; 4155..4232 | 1.29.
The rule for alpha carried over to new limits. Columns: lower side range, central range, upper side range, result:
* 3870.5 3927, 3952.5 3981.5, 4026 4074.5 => 2.48 angstroms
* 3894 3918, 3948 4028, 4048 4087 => 0.65 angstroms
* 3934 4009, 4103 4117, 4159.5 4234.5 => -0.55 angstroms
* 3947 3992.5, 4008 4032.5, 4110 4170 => -2.34 angstroms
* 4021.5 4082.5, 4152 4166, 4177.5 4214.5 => 0.03 angstroms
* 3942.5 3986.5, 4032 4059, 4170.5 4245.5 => -2.80 angstroms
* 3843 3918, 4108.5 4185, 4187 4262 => -3.64 angstroms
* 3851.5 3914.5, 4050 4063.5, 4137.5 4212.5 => -1.12 angstroms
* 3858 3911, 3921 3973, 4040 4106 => 3.84 angstroms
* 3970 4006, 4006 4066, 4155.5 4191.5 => -4.87 angstroms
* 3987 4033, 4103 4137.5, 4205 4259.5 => 0.83 angstroms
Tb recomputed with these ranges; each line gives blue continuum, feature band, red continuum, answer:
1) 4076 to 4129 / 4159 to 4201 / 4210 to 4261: -0.1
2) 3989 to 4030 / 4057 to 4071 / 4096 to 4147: 0.1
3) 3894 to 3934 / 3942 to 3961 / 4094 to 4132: -0.5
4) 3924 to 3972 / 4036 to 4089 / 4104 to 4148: -2.3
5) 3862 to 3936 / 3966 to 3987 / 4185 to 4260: 3.0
